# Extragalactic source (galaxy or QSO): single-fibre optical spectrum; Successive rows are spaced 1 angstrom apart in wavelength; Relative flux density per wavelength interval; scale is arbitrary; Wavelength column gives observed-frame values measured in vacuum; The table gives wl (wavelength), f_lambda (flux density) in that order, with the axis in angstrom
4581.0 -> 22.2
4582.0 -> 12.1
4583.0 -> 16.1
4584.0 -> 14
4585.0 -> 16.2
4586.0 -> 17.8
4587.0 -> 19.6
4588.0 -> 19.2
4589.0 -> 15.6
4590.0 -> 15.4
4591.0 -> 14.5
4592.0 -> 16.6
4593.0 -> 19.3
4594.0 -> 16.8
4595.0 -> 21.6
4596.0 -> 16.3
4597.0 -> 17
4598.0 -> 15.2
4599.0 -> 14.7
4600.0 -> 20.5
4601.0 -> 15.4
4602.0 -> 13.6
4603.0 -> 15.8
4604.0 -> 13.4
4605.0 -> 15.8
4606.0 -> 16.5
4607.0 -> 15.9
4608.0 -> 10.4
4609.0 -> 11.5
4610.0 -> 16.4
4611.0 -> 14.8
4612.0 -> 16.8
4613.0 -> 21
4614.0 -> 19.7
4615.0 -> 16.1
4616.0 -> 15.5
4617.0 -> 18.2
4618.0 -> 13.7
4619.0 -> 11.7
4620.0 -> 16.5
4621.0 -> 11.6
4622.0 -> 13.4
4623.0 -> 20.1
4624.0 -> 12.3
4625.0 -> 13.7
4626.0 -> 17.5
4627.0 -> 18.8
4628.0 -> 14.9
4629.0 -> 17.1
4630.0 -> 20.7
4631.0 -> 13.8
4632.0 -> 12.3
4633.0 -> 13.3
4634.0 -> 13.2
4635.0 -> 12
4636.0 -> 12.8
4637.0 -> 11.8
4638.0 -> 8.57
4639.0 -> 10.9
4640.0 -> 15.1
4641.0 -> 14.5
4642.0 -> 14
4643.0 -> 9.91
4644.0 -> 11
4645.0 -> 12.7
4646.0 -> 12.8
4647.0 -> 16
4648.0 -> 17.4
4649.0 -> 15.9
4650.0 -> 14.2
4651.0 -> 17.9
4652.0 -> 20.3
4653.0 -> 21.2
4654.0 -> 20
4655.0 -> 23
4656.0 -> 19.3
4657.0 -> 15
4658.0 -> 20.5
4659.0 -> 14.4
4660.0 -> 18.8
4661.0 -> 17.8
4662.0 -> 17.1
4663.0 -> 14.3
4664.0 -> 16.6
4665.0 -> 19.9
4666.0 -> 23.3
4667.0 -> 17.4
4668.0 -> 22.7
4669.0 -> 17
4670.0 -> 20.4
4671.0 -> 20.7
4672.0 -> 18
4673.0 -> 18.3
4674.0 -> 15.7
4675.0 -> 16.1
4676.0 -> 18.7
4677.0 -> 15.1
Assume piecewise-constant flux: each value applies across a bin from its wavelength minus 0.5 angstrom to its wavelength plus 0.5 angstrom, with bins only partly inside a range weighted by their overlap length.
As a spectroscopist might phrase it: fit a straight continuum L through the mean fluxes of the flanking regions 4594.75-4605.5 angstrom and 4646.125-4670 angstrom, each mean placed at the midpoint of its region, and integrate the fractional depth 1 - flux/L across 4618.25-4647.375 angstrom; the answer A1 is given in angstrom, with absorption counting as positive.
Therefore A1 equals 5.8 angstrom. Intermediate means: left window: 16.2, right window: 18.2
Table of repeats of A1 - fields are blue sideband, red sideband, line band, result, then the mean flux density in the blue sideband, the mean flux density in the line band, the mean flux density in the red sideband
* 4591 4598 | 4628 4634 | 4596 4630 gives 1.25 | 17.5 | 15.7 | 15.2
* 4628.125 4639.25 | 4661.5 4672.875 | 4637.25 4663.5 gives 0.61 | 13.4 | 15.8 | 18.8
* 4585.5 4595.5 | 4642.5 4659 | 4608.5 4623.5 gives 1.23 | 17.6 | 15.8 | 16.6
